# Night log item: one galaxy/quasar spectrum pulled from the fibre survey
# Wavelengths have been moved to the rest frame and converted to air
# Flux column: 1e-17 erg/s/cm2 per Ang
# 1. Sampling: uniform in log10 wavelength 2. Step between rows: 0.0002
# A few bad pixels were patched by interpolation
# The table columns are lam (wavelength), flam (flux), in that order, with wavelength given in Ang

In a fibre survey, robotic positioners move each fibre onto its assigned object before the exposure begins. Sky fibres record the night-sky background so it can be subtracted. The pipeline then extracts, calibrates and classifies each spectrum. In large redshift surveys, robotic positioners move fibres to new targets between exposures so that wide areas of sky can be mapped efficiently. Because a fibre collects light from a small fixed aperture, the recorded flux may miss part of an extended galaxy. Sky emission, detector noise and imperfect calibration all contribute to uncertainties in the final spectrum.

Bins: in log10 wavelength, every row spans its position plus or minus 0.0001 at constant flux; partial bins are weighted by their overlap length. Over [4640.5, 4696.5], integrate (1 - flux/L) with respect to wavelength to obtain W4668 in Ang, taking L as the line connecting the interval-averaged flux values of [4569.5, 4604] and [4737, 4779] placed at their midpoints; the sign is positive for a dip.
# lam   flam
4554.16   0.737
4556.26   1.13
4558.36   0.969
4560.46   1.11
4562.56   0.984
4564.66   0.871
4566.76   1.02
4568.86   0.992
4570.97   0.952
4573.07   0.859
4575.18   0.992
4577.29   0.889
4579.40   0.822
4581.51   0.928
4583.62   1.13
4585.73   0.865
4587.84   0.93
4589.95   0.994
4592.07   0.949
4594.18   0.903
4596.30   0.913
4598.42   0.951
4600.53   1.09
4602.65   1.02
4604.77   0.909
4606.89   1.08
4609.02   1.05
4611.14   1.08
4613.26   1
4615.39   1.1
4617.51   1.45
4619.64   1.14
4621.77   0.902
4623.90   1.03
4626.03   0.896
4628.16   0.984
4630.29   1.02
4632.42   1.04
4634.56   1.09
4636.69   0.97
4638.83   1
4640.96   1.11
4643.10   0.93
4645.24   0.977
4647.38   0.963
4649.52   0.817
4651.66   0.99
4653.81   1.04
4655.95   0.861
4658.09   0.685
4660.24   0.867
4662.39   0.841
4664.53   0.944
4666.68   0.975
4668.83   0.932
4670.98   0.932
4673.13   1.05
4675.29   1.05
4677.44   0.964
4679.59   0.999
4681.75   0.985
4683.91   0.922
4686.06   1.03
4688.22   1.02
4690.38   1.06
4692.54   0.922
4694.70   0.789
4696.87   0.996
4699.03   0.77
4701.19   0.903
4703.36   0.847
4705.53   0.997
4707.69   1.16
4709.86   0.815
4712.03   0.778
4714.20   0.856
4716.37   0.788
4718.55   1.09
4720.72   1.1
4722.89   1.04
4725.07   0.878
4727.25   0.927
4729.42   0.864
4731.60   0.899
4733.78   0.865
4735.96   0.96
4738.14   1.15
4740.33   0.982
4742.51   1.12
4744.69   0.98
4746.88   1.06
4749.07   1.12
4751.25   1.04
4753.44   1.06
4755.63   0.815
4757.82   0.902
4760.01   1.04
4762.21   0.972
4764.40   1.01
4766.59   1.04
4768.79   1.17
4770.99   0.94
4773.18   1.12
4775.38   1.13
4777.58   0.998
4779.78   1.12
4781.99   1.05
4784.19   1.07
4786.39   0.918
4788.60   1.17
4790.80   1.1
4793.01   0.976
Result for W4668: 2.4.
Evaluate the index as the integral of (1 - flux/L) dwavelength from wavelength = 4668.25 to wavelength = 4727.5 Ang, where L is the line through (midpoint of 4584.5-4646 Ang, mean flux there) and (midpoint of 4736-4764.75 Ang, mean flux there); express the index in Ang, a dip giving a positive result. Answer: 3.8 Ang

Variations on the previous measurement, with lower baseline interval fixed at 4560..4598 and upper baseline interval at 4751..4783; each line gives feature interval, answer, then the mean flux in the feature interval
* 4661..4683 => 0.5 Ang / 0.965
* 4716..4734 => 1.1 Ang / 0.948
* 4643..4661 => 1.4 Ang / 0.902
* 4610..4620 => -2.0 Ang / 1.15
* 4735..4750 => -0.5 Ang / 1.05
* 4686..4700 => 0.8 Ang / 0.936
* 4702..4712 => 0.7 Ang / 0.934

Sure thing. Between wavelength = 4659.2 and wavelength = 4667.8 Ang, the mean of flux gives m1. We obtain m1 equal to 0.907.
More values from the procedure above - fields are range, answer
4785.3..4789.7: 1.04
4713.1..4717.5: 0.823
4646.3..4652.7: 0.923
